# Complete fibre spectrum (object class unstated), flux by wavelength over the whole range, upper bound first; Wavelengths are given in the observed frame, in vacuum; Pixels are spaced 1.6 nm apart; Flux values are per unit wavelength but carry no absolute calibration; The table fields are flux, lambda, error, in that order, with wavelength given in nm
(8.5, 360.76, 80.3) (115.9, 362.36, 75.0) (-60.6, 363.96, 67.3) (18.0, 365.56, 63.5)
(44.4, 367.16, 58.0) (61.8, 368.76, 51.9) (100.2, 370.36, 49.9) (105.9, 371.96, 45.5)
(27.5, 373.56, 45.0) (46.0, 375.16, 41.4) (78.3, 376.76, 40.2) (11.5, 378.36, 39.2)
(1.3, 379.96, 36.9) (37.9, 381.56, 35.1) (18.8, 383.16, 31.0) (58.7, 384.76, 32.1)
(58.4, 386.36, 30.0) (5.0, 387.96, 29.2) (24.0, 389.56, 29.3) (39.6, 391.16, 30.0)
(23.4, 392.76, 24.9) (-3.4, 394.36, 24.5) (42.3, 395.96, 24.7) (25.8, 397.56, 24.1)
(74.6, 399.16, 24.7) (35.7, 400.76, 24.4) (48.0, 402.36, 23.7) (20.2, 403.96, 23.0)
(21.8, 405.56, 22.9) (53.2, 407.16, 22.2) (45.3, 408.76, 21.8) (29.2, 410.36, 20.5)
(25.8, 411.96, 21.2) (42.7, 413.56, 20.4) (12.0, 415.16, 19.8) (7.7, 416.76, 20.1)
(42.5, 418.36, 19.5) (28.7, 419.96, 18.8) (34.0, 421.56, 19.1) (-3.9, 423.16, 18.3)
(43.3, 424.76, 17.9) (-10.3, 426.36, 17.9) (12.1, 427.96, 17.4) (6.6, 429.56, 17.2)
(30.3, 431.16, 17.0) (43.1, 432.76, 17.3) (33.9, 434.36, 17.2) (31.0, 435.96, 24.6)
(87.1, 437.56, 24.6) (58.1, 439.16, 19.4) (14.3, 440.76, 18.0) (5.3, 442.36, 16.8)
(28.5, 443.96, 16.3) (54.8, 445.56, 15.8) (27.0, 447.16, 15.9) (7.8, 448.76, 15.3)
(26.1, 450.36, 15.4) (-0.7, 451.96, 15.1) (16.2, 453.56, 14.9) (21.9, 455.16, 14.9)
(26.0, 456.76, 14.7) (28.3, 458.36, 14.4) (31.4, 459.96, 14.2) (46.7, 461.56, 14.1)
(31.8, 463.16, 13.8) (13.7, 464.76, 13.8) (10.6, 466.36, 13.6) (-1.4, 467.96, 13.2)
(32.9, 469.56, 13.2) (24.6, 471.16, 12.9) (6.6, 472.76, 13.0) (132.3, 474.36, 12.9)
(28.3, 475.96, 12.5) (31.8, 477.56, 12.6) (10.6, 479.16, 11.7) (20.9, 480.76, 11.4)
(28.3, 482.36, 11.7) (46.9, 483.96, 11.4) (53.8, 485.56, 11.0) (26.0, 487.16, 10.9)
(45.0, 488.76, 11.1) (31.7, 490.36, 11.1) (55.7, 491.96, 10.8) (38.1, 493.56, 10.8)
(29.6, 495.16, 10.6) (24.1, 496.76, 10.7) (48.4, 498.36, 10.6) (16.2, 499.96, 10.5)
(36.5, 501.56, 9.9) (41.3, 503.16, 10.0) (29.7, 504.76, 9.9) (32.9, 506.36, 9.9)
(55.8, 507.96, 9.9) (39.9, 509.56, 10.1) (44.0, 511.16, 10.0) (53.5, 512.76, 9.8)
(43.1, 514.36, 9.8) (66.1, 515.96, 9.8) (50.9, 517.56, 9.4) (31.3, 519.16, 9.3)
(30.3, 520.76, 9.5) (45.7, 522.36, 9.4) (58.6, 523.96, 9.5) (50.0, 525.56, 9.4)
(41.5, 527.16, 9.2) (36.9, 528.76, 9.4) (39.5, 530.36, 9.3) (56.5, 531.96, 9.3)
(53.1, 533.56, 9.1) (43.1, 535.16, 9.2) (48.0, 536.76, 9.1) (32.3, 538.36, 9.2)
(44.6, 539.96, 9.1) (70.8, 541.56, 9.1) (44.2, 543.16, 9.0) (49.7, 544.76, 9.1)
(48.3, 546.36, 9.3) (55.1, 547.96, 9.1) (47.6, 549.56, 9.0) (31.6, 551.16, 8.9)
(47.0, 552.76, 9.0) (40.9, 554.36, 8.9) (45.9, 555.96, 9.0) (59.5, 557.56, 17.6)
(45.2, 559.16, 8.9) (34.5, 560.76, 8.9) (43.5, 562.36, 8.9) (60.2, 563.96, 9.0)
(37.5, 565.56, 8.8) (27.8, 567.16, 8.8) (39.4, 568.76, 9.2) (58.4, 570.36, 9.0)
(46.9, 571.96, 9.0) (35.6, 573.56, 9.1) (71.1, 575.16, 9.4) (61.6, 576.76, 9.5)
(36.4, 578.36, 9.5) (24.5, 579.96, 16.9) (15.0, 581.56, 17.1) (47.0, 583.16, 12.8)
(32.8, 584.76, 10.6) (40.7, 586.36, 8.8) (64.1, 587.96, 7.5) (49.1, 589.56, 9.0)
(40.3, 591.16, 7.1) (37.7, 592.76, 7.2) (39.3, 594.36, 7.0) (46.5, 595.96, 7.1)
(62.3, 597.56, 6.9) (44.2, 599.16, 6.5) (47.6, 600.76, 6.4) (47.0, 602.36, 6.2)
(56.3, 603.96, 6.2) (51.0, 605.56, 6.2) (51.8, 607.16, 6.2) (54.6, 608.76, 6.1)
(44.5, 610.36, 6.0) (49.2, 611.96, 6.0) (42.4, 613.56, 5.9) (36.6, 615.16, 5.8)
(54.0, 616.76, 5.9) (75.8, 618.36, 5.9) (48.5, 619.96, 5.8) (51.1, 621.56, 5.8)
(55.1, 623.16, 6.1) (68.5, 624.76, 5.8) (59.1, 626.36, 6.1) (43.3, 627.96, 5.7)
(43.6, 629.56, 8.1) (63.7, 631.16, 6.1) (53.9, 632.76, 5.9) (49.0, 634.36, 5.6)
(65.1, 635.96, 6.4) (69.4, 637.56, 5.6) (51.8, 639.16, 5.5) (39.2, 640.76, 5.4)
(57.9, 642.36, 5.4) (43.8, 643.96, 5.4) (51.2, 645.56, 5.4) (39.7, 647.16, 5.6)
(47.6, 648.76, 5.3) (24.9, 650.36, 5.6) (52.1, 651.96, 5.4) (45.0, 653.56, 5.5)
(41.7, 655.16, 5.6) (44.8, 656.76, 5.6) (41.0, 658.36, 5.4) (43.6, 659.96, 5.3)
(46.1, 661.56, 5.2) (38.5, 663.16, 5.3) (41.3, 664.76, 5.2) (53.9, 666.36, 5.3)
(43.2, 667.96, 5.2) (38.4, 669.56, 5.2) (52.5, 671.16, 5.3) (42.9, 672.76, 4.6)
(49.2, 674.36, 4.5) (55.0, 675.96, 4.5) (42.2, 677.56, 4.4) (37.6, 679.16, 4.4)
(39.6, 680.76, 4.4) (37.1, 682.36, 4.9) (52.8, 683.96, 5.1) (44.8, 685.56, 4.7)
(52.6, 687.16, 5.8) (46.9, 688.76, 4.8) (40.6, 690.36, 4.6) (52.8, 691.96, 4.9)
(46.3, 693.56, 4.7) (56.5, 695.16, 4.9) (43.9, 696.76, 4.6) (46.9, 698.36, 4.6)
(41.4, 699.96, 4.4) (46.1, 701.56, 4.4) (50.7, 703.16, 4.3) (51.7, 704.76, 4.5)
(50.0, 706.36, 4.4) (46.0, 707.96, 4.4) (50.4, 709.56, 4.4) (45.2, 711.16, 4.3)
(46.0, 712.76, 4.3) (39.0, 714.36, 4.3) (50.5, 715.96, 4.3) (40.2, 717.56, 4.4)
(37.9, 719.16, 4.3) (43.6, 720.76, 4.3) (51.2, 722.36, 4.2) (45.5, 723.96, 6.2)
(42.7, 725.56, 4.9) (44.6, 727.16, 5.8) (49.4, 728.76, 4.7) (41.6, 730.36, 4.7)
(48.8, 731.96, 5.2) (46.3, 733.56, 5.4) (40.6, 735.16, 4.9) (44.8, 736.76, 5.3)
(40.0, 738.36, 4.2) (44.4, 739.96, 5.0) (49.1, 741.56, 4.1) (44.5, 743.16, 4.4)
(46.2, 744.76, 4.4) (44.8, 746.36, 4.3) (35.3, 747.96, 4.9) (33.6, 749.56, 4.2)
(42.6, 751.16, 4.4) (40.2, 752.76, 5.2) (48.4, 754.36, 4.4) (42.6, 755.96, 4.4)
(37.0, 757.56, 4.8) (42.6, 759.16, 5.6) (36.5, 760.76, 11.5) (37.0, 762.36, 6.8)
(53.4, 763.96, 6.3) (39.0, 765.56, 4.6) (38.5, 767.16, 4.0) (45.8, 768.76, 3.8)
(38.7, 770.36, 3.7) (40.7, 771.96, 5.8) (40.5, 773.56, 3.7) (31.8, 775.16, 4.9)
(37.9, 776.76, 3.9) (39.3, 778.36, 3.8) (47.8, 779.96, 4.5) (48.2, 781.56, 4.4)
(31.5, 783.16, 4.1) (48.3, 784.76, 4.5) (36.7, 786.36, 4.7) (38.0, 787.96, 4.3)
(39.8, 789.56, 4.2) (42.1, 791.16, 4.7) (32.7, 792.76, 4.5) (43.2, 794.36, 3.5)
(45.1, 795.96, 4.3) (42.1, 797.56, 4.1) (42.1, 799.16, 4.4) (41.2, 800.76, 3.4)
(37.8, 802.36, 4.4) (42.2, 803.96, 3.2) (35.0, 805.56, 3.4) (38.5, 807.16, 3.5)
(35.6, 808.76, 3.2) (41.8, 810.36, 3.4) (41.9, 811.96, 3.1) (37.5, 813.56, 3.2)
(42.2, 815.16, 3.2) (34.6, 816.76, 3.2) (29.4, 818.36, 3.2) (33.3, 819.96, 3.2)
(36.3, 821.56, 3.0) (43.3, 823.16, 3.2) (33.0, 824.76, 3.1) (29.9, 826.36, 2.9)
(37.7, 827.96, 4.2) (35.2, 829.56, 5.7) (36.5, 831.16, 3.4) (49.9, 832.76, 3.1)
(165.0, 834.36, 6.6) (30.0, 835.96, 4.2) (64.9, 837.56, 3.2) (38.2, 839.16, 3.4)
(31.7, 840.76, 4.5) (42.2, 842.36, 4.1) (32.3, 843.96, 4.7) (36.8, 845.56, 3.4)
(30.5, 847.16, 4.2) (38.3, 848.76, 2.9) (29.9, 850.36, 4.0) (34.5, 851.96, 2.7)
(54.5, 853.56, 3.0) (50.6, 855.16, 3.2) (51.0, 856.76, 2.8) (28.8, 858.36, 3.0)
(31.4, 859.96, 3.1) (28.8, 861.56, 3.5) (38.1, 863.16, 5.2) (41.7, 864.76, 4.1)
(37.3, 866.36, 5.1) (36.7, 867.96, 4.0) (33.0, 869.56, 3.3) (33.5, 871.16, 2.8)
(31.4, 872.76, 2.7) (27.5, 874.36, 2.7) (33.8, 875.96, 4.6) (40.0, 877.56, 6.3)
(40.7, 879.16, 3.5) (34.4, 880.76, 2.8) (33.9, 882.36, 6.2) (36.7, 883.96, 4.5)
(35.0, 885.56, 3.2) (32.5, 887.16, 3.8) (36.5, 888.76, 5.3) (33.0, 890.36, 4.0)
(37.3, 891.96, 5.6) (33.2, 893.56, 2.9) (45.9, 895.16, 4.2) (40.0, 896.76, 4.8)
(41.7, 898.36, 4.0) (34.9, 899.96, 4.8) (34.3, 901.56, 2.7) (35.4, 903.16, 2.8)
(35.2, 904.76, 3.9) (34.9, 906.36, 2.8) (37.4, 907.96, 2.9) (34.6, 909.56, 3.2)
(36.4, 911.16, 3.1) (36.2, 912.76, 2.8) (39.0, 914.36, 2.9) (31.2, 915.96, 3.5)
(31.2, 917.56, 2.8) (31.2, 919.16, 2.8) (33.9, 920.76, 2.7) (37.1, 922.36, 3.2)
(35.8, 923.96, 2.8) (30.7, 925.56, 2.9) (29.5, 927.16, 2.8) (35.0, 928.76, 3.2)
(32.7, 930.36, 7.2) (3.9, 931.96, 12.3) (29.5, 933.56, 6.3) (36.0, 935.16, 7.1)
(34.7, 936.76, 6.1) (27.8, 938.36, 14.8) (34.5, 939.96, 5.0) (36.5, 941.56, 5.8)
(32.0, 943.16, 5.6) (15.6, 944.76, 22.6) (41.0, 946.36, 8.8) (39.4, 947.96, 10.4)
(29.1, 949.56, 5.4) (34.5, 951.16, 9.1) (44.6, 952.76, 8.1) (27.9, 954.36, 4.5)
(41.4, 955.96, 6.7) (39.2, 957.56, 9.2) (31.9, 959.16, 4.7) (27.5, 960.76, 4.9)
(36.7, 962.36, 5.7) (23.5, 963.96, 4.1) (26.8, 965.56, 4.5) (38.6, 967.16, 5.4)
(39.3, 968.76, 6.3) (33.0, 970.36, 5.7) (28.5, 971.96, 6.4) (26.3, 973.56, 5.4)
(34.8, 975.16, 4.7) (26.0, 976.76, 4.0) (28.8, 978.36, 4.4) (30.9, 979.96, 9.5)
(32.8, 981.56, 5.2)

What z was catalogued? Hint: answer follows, 0.27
